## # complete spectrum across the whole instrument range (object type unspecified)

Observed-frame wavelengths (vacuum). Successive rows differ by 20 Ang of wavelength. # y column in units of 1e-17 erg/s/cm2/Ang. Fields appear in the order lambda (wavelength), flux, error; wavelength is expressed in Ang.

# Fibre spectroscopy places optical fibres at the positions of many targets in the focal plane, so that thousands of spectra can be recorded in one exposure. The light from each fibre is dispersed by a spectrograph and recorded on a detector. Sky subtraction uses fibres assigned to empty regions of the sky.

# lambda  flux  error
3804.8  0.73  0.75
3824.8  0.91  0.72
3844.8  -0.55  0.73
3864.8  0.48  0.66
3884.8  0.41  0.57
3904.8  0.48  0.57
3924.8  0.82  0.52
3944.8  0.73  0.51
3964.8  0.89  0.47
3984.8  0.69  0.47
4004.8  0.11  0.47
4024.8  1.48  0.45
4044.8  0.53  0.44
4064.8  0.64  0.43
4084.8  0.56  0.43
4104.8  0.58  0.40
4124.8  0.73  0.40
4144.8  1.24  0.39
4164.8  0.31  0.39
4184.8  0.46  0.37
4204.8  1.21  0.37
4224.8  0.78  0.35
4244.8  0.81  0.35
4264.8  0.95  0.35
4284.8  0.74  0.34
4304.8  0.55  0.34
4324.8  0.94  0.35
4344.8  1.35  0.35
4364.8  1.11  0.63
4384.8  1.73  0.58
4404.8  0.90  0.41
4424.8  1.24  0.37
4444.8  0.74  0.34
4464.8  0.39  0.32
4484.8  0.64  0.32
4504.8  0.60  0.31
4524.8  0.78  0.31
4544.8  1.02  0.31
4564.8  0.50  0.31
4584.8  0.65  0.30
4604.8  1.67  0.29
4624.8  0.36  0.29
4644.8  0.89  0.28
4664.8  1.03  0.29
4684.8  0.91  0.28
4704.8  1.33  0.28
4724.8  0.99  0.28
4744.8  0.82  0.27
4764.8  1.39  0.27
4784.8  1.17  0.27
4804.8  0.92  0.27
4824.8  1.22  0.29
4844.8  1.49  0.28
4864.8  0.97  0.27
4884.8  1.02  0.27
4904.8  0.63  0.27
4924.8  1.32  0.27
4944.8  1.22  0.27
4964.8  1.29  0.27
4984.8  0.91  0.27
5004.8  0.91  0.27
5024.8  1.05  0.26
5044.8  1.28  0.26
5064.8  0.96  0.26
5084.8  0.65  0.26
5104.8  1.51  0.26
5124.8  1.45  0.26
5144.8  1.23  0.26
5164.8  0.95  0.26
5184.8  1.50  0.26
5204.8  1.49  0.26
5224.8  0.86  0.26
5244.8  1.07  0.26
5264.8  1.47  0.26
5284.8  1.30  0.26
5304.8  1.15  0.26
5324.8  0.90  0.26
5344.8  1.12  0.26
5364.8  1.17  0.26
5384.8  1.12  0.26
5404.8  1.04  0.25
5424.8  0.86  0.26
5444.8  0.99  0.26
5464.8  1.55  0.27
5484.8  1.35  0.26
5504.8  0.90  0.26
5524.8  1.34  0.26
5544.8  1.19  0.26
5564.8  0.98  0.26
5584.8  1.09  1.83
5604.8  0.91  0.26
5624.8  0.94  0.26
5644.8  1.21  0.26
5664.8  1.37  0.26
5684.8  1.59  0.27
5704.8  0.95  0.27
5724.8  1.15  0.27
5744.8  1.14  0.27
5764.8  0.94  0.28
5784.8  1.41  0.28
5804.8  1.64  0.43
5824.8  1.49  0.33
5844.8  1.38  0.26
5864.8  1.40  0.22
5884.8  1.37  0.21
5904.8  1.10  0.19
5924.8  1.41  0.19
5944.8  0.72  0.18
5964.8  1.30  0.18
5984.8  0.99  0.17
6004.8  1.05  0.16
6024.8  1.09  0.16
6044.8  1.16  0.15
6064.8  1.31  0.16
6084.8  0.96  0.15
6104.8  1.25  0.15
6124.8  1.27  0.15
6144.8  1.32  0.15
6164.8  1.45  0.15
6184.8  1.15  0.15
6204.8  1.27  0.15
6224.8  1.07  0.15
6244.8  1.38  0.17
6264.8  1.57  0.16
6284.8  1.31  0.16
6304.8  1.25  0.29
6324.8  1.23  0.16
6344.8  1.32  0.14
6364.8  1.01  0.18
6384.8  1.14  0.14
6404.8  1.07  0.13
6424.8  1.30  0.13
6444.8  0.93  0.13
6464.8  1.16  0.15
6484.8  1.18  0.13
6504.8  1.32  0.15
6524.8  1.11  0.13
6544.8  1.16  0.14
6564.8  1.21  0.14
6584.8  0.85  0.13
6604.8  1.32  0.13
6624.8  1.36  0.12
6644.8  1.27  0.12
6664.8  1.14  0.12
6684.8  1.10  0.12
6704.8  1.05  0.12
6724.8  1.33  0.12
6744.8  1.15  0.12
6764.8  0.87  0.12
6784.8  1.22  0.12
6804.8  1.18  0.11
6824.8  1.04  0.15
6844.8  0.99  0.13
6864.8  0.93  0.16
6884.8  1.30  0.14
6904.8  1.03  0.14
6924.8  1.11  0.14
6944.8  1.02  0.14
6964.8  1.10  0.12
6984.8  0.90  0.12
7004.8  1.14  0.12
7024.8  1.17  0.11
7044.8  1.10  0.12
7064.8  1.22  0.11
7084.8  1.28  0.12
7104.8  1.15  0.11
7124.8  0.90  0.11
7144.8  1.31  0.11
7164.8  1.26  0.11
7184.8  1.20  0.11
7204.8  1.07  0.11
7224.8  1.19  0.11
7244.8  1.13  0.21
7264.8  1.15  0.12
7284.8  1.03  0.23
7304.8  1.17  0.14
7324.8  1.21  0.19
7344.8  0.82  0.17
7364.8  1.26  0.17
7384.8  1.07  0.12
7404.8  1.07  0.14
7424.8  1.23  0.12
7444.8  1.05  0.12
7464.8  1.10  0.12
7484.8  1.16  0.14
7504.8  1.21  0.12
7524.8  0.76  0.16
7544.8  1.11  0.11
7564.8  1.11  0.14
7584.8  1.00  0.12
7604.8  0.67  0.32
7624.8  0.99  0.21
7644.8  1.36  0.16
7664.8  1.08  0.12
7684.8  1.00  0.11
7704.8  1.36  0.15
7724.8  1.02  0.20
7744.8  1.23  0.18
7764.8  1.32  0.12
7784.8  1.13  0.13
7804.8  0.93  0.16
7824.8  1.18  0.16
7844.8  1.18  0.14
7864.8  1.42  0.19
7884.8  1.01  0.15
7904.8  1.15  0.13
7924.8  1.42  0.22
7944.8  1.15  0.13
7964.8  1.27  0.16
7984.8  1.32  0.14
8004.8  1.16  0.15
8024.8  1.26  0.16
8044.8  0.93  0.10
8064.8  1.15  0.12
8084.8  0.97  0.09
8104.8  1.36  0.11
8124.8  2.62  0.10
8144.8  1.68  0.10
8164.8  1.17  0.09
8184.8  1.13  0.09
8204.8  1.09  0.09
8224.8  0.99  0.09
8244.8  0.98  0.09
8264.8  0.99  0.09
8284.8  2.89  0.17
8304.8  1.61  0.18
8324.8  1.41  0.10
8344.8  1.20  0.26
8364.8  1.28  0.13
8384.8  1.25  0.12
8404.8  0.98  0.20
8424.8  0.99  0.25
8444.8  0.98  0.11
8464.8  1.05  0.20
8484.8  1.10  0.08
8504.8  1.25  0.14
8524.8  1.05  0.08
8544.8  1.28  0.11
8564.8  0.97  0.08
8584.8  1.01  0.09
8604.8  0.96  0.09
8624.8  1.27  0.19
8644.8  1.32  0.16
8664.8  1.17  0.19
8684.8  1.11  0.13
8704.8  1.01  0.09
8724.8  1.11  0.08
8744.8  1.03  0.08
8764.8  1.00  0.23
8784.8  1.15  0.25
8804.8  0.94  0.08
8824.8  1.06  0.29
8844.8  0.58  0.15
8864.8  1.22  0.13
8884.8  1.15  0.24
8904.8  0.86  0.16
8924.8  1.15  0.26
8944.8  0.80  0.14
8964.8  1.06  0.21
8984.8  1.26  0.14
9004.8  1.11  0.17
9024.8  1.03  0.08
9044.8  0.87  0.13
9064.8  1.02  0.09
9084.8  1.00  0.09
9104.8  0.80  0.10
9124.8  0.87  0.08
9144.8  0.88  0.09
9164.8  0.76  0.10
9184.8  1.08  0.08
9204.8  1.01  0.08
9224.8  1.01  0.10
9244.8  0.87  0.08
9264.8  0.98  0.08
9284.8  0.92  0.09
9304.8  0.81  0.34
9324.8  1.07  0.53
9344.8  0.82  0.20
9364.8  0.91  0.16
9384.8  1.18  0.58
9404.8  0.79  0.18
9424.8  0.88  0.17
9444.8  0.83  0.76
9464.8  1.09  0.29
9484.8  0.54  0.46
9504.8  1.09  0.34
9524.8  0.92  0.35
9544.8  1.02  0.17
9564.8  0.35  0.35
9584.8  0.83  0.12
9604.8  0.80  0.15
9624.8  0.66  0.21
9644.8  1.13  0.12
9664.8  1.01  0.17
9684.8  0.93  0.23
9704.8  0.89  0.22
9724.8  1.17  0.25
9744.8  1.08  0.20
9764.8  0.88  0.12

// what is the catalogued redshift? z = 0.237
